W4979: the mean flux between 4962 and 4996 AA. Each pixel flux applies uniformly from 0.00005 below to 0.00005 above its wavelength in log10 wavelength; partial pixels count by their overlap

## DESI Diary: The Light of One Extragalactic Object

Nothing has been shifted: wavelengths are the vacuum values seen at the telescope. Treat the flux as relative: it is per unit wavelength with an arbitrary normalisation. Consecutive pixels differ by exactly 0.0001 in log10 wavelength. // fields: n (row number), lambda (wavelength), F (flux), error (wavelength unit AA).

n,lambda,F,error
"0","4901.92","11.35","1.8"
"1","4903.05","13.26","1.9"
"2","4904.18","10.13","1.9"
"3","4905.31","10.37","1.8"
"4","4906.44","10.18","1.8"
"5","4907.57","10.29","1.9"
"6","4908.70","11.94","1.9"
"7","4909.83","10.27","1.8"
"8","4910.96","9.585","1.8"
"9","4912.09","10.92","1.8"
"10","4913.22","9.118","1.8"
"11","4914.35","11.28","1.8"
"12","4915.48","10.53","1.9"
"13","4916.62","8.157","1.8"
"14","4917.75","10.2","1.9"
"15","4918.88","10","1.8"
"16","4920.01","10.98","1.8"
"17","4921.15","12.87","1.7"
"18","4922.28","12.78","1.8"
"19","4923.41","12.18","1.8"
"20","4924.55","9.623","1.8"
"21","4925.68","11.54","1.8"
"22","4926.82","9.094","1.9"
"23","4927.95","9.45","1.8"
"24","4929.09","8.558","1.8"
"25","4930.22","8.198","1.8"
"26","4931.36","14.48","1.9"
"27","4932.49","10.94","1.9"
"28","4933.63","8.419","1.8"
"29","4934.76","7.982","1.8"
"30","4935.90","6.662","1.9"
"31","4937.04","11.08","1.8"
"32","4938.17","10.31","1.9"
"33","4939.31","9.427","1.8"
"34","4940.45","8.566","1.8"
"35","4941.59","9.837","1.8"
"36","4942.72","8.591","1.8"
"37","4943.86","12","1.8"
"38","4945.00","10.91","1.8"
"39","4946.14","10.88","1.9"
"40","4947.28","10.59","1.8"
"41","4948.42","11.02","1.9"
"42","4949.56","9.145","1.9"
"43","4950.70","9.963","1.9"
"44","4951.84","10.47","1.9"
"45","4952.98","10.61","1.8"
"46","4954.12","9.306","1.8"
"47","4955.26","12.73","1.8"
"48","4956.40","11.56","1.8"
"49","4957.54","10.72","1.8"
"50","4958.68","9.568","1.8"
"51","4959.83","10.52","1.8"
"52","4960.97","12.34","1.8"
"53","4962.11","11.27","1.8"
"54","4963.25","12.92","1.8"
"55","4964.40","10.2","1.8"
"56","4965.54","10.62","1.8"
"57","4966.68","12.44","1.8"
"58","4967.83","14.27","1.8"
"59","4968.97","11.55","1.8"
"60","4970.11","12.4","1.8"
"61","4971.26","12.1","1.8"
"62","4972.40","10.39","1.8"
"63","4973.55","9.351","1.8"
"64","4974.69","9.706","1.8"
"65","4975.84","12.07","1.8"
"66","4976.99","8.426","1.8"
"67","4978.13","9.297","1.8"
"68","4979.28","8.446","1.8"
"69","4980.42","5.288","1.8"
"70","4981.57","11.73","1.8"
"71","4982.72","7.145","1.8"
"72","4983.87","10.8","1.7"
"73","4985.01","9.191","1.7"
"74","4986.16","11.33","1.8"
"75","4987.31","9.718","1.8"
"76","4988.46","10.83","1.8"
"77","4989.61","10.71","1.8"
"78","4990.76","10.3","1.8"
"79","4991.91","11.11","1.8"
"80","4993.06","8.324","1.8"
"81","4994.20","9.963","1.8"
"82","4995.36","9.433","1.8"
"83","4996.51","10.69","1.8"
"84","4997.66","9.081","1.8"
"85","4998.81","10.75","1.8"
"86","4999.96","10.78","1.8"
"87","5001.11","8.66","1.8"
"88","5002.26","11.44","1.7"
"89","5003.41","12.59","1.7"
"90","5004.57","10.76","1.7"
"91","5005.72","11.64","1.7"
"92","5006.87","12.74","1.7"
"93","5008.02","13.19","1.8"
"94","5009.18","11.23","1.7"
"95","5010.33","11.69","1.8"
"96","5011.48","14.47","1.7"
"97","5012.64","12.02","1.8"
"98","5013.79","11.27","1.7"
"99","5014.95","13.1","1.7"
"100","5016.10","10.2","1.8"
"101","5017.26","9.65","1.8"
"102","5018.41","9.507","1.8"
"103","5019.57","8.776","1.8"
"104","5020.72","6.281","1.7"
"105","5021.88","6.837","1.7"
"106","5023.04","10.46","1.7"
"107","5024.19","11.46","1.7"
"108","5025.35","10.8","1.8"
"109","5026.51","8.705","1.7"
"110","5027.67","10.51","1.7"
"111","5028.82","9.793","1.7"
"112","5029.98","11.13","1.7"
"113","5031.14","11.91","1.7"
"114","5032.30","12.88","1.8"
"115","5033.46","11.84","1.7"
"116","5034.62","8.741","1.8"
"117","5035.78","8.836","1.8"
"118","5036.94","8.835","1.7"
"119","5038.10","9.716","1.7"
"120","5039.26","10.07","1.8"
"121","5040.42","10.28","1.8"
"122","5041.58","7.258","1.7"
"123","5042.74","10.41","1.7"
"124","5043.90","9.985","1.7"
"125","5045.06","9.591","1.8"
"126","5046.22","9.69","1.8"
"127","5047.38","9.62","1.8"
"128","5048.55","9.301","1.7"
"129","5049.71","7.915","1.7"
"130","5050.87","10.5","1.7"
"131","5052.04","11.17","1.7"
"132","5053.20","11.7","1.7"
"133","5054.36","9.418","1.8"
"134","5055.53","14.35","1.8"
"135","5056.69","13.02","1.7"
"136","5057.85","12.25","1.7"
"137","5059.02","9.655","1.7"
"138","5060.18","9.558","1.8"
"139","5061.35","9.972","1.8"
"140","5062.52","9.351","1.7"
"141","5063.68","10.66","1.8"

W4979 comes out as 10.4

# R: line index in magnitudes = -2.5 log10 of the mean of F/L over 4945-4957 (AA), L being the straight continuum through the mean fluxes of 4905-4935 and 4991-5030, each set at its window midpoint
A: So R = -0.02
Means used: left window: 10.4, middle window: 10.6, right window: 10.6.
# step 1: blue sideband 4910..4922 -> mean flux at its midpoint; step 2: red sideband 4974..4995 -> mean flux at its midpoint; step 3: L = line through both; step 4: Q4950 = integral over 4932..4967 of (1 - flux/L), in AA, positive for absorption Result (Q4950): -1.1 AA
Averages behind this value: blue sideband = 10.4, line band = 10.4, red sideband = 9.68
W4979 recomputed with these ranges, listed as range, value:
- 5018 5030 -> 9.4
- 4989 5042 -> 10.5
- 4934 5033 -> 10.5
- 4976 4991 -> 9.53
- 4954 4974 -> 11.4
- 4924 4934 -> 10.1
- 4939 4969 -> 10.8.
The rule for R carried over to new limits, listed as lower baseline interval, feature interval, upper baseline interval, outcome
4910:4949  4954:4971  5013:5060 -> -0.137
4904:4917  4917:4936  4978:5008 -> -0.006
